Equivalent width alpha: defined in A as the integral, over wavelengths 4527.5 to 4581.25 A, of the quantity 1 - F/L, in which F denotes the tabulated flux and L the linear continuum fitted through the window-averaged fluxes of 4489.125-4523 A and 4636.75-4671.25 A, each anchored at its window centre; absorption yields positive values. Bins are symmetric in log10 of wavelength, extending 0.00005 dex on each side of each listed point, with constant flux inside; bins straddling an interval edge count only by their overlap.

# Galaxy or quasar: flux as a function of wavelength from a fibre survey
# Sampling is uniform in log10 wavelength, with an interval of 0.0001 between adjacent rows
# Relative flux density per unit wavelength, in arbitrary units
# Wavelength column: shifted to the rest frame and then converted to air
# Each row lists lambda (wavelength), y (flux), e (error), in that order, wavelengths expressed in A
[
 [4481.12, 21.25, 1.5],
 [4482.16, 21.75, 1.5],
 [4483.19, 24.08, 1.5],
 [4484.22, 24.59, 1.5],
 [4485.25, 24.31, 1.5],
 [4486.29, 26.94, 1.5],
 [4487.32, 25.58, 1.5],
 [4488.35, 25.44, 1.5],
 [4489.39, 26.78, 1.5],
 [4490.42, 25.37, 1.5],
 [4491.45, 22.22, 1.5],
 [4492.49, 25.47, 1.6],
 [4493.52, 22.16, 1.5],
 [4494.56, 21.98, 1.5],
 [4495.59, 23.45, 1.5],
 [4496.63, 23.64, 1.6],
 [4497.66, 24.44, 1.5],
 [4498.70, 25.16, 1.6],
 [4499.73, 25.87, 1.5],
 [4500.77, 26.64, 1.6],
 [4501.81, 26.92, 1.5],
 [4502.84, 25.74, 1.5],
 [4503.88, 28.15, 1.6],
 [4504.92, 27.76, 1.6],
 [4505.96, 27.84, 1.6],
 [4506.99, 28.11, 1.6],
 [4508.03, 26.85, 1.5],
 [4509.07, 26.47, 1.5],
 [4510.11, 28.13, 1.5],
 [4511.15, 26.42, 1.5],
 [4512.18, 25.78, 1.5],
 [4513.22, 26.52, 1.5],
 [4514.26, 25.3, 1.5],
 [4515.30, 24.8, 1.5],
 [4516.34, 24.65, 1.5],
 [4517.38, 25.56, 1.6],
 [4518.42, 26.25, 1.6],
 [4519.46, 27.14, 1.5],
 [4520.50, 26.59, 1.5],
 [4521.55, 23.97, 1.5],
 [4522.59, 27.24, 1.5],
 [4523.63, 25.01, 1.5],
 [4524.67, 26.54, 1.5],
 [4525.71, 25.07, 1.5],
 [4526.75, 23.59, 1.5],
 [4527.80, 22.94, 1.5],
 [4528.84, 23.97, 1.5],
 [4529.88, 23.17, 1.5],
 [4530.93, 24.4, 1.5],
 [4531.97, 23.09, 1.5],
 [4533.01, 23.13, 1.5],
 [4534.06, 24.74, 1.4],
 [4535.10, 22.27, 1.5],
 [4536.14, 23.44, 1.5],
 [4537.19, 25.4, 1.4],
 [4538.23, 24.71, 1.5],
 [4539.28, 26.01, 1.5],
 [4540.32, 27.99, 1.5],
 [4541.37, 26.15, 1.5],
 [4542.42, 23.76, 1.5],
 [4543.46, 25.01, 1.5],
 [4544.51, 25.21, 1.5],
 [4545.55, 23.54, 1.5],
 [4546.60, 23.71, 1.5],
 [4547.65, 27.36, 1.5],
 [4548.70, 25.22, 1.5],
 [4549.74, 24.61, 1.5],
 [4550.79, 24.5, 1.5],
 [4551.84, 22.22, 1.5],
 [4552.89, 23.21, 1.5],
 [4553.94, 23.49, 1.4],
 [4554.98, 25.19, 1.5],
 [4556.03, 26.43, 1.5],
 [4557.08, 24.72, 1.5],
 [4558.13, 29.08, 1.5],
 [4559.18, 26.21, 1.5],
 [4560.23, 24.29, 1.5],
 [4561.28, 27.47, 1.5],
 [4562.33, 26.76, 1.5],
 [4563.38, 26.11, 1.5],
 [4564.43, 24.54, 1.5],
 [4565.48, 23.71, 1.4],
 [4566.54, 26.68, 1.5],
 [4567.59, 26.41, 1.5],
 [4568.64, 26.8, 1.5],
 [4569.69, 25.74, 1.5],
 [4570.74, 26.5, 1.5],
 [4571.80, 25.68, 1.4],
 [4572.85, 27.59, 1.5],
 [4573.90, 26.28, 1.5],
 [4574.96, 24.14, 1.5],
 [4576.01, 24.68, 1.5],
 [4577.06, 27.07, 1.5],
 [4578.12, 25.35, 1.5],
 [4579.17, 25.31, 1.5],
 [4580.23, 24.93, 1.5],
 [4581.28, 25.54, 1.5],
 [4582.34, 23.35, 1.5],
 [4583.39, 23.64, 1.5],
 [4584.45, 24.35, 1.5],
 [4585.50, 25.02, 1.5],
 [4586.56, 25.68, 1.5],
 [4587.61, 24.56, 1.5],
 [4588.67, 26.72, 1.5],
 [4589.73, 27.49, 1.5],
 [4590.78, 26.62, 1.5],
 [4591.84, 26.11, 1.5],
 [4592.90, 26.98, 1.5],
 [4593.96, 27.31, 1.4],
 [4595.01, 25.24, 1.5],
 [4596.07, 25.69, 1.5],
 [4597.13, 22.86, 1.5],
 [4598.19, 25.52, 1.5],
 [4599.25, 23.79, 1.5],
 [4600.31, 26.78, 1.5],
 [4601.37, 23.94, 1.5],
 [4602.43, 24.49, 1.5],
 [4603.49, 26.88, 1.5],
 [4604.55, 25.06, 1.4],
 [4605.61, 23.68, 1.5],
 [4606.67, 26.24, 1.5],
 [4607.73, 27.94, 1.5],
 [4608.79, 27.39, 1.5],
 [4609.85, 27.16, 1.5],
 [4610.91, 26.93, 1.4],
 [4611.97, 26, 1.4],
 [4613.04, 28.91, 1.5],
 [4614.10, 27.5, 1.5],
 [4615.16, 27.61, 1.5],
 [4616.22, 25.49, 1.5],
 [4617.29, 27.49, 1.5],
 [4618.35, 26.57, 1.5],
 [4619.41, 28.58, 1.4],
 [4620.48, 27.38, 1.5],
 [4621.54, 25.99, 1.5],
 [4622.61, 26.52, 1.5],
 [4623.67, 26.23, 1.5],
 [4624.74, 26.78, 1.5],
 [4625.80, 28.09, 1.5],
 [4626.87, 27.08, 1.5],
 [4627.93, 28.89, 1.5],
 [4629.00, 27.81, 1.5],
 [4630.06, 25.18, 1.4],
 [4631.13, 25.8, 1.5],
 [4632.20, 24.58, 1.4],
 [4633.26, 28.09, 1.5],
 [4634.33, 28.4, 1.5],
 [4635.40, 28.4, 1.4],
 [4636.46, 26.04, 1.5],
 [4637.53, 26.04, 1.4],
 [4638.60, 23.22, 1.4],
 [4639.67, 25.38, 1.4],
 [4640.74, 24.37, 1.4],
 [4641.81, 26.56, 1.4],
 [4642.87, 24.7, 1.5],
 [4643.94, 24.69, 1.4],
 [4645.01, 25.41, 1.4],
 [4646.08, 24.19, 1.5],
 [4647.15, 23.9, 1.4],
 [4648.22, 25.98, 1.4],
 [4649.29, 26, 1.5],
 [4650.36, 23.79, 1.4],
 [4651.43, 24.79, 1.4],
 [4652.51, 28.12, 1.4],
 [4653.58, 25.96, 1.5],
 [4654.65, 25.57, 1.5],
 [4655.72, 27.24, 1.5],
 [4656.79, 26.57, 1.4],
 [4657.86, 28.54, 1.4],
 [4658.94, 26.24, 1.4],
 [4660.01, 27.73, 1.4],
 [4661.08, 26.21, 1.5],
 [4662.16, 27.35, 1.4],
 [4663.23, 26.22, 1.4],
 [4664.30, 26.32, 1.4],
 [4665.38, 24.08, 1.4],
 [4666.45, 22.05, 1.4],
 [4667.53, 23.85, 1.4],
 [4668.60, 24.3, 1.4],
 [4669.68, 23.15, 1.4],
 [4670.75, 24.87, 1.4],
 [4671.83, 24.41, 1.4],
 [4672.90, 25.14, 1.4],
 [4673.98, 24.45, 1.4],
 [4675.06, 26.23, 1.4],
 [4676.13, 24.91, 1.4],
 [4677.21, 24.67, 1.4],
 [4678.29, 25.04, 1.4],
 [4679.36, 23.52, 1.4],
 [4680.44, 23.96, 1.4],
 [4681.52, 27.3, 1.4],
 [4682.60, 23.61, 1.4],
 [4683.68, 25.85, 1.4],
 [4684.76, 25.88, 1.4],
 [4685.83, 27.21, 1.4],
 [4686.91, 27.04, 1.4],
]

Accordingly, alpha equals 1.04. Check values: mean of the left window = 25.7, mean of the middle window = 25.1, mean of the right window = 25.4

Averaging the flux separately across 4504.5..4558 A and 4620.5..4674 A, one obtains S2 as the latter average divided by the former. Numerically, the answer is 1.02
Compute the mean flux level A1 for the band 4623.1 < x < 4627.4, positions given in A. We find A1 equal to 27.1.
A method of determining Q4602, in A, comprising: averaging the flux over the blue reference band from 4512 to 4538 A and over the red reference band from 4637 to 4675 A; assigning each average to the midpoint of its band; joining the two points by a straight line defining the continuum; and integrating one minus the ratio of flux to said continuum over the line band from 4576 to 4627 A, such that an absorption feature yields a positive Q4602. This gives -1.9 A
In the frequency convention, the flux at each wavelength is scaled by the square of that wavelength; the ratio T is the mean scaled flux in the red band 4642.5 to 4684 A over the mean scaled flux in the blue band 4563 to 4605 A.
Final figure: 1.03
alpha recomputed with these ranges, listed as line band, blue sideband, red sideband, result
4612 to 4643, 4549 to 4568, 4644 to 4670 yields -1.5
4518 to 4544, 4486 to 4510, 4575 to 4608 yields 0.7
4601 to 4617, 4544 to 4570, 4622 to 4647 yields -0.3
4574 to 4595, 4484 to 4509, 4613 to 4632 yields 0.8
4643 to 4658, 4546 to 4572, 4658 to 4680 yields -0.3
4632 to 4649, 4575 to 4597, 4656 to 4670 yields 0.0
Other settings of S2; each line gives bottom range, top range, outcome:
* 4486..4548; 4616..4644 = 1.05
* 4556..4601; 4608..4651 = 1.03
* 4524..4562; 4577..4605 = 1.02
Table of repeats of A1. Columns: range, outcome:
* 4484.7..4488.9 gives 25.5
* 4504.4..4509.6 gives 27.4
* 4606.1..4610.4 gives 27.2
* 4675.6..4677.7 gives 24.8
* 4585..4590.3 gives 25.9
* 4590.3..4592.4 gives 26.3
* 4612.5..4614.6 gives 28.1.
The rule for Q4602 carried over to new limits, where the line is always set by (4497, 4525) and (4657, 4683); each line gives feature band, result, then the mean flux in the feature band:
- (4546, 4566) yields 0.60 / 25.2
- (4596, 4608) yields 0.23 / 25.2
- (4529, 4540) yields 0.85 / 24.1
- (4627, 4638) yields -0.64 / 26.9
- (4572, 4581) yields 0.06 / 25.7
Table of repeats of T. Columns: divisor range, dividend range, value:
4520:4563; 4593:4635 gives 1.10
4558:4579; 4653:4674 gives 1.02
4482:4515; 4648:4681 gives 1.07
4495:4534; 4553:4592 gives 1.03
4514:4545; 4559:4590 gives 1.05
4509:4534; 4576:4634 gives 1.08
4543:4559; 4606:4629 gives 1.12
